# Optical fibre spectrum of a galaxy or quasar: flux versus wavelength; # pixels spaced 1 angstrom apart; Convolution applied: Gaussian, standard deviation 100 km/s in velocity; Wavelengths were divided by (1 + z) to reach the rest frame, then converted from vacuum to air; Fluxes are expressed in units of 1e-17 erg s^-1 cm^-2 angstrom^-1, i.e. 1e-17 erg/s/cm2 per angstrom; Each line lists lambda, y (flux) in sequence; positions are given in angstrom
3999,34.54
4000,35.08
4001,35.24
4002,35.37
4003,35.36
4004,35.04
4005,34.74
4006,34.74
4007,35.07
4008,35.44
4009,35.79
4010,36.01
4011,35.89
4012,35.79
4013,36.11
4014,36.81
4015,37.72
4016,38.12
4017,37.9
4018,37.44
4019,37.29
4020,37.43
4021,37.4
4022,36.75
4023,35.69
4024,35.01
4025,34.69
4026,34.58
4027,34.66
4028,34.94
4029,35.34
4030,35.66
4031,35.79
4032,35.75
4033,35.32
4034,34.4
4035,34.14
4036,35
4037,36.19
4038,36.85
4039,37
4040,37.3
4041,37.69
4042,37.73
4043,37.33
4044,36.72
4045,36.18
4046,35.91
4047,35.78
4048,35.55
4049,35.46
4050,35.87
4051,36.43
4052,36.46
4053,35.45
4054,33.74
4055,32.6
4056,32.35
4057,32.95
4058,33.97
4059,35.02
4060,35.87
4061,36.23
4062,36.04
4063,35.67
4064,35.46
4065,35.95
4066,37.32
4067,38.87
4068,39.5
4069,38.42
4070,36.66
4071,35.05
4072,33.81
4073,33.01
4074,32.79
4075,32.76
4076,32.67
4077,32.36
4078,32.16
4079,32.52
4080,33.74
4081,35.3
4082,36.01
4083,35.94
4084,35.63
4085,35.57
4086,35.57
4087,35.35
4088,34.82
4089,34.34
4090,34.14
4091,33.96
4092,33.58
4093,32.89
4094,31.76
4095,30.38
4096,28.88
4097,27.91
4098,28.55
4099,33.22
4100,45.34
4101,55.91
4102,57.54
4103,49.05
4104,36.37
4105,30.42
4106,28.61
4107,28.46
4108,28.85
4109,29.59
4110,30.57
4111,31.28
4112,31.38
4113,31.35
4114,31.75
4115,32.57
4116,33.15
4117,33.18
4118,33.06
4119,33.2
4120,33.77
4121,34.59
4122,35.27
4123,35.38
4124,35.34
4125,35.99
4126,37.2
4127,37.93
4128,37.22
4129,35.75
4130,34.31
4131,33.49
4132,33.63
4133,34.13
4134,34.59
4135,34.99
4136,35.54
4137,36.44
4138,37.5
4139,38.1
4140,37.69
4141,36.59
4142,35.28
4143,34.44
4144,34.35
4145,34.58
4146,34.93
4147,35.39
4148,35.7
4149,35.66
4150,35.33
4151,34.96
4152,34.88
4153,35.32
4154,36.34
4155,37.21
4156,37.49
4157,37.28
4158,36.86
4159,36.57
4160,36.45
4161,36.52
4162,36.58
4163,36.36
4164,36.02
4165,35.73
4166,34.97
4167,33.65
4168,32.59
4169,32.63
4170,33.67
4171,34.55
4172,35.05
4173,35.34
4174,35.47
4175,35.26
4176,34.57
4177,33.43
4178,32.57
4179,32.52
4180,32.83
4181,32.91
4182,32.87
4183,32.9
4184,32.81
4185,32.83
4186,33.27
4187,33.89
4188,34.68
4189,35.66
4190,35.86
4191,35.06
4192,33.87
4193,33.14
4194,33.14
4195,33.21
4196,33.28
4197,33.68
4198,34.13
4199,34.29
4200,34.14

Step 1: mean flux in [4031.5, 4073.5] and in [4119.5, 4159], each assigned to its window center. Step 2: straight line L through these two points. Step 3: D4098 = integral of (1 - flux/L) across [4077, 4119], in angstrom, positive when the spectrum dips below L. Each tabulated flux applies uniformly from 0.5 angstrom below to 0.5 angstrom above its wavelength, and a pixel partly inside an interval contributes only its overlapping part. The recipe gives 1.6 angstrom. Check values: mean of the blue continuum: 35.8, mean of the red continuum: 35.7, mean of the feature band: 34.4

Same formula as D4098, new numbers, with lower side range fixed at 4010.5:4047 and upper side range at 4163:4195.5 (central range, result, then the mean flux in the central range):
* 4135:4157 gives -0.90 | 35.9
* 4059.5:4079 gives 0.22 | 35.2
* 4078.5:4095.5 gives 0.56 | 34.2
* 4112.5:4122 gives 0.50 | 33.1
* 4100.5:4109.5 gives -0.82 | 38.3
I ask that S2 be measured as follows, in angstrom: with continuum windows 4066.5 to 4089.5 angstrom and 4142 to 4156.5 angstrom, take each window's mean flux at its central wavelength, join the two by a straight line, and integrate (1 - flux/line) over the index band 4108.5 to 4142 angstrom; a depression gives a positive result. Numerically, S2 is 0.8 angstrom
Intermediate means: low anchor 34.9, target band 34.5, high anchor 35.5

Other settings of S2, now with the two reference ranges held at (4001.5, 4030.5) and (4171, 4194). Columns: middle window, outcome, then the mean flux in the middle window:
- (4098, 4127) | -0.5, 35.4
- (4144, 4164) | -1.0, 36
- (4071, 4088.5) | 0.5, 34.1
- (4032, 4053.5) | -0.3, 36.1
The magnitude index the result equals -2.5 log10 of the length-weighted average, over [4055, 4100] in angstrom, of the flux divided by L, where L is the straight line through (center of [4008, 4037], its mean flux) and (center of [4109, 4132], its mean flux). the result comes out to 0.02 mag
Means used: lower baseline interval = 36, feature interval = 34.3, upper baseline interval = 33.9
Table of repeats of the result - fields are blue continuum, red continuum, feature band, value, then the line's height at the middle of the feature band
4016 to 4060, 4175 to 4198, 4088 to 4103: -0.054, 34.9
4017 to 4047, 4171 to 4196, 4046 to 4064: 0.022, 35.8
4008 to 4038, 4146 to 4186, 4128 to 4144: -0.013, 35.1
